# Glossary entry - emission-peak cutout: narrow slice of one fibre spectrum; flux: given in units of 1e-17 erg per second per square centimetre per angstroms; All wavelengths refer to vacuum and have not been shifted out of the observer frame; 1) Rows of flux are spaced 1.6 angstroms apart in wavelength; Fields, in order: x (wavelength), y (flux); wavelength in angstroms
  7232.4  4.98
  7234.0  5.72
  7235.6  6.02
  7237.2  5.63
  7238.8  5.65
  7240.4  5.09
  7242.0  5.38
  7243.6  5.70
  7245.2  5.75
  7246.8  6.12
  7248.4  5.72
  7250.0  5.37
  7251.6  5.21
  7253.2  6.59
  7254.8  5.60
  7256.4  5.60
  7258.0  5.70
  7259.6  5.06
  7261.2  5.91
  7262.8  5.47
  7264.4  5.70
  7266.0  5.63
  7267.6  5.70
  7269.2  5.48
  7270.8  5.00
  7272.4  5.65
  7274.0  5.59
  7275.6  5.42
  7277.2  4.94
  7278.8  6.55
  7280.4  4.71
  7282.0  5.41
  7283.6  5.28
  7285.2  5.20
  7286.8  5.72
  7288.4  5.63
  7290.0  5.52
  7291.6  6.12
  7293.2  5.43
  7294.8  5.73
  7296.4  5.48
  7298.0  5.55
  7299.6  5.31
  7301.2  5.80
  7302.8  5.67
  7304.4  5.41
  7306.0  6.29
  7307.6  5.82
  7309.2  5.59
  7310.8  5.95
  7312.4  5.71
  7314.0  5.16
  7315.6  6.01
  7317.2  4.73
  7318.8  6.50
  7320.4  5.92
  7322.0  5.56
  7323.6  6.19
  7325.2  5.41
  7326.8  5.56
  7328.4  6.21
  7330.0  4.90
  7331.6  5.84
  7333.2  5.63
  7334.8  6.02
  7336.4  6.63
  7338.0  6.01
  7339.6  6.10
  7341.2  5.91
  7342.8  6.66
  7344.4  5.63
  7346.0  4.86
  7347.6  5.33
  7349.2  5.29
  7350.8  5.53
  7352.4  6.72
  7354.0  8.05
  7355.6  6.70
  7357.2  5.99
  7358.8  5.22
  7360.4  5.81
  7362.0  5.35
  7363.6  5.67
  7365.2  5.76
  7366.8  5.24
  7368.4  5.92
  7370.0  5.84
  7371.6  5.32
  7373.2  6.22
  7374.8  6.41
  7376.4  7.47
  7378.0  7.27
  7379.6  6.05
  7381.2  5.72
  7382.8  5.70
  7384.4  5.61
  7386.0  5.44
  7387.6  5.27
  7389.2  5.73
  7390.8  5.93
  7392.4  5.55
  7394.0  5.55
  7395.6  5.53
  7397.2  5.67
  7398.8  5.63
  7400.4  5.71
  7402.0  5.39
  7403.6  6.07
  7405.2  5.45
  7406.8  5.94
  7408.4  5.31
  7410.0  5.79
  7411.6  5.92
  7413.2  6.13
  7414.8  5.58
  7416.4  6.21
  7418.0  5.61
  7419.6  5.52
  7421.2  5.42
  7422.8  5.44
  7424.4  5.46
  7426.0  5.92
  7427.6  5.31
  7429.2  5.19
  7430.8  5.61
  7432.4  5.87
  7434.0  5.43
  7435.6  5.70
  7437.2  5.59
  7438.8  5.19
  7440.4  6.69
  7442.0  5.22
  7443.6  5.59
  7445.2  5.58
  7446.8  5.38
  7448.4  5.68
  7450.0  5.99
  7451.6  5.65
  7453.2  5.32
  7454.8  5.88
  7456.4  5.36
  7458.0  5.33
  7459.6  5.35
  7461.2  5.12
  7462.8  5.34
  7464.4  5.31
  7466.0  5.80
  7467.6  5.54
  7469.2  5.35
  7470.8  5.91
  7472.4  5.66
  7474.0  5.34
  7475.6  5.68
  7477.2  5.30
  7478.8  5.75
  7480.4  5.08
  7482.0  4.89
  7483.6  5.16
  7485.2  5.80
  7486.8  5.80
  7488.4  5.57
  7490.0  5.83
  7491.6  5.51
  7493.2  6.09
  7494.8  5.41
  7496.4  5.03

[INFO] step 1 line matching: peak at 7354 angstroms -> H-alpha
